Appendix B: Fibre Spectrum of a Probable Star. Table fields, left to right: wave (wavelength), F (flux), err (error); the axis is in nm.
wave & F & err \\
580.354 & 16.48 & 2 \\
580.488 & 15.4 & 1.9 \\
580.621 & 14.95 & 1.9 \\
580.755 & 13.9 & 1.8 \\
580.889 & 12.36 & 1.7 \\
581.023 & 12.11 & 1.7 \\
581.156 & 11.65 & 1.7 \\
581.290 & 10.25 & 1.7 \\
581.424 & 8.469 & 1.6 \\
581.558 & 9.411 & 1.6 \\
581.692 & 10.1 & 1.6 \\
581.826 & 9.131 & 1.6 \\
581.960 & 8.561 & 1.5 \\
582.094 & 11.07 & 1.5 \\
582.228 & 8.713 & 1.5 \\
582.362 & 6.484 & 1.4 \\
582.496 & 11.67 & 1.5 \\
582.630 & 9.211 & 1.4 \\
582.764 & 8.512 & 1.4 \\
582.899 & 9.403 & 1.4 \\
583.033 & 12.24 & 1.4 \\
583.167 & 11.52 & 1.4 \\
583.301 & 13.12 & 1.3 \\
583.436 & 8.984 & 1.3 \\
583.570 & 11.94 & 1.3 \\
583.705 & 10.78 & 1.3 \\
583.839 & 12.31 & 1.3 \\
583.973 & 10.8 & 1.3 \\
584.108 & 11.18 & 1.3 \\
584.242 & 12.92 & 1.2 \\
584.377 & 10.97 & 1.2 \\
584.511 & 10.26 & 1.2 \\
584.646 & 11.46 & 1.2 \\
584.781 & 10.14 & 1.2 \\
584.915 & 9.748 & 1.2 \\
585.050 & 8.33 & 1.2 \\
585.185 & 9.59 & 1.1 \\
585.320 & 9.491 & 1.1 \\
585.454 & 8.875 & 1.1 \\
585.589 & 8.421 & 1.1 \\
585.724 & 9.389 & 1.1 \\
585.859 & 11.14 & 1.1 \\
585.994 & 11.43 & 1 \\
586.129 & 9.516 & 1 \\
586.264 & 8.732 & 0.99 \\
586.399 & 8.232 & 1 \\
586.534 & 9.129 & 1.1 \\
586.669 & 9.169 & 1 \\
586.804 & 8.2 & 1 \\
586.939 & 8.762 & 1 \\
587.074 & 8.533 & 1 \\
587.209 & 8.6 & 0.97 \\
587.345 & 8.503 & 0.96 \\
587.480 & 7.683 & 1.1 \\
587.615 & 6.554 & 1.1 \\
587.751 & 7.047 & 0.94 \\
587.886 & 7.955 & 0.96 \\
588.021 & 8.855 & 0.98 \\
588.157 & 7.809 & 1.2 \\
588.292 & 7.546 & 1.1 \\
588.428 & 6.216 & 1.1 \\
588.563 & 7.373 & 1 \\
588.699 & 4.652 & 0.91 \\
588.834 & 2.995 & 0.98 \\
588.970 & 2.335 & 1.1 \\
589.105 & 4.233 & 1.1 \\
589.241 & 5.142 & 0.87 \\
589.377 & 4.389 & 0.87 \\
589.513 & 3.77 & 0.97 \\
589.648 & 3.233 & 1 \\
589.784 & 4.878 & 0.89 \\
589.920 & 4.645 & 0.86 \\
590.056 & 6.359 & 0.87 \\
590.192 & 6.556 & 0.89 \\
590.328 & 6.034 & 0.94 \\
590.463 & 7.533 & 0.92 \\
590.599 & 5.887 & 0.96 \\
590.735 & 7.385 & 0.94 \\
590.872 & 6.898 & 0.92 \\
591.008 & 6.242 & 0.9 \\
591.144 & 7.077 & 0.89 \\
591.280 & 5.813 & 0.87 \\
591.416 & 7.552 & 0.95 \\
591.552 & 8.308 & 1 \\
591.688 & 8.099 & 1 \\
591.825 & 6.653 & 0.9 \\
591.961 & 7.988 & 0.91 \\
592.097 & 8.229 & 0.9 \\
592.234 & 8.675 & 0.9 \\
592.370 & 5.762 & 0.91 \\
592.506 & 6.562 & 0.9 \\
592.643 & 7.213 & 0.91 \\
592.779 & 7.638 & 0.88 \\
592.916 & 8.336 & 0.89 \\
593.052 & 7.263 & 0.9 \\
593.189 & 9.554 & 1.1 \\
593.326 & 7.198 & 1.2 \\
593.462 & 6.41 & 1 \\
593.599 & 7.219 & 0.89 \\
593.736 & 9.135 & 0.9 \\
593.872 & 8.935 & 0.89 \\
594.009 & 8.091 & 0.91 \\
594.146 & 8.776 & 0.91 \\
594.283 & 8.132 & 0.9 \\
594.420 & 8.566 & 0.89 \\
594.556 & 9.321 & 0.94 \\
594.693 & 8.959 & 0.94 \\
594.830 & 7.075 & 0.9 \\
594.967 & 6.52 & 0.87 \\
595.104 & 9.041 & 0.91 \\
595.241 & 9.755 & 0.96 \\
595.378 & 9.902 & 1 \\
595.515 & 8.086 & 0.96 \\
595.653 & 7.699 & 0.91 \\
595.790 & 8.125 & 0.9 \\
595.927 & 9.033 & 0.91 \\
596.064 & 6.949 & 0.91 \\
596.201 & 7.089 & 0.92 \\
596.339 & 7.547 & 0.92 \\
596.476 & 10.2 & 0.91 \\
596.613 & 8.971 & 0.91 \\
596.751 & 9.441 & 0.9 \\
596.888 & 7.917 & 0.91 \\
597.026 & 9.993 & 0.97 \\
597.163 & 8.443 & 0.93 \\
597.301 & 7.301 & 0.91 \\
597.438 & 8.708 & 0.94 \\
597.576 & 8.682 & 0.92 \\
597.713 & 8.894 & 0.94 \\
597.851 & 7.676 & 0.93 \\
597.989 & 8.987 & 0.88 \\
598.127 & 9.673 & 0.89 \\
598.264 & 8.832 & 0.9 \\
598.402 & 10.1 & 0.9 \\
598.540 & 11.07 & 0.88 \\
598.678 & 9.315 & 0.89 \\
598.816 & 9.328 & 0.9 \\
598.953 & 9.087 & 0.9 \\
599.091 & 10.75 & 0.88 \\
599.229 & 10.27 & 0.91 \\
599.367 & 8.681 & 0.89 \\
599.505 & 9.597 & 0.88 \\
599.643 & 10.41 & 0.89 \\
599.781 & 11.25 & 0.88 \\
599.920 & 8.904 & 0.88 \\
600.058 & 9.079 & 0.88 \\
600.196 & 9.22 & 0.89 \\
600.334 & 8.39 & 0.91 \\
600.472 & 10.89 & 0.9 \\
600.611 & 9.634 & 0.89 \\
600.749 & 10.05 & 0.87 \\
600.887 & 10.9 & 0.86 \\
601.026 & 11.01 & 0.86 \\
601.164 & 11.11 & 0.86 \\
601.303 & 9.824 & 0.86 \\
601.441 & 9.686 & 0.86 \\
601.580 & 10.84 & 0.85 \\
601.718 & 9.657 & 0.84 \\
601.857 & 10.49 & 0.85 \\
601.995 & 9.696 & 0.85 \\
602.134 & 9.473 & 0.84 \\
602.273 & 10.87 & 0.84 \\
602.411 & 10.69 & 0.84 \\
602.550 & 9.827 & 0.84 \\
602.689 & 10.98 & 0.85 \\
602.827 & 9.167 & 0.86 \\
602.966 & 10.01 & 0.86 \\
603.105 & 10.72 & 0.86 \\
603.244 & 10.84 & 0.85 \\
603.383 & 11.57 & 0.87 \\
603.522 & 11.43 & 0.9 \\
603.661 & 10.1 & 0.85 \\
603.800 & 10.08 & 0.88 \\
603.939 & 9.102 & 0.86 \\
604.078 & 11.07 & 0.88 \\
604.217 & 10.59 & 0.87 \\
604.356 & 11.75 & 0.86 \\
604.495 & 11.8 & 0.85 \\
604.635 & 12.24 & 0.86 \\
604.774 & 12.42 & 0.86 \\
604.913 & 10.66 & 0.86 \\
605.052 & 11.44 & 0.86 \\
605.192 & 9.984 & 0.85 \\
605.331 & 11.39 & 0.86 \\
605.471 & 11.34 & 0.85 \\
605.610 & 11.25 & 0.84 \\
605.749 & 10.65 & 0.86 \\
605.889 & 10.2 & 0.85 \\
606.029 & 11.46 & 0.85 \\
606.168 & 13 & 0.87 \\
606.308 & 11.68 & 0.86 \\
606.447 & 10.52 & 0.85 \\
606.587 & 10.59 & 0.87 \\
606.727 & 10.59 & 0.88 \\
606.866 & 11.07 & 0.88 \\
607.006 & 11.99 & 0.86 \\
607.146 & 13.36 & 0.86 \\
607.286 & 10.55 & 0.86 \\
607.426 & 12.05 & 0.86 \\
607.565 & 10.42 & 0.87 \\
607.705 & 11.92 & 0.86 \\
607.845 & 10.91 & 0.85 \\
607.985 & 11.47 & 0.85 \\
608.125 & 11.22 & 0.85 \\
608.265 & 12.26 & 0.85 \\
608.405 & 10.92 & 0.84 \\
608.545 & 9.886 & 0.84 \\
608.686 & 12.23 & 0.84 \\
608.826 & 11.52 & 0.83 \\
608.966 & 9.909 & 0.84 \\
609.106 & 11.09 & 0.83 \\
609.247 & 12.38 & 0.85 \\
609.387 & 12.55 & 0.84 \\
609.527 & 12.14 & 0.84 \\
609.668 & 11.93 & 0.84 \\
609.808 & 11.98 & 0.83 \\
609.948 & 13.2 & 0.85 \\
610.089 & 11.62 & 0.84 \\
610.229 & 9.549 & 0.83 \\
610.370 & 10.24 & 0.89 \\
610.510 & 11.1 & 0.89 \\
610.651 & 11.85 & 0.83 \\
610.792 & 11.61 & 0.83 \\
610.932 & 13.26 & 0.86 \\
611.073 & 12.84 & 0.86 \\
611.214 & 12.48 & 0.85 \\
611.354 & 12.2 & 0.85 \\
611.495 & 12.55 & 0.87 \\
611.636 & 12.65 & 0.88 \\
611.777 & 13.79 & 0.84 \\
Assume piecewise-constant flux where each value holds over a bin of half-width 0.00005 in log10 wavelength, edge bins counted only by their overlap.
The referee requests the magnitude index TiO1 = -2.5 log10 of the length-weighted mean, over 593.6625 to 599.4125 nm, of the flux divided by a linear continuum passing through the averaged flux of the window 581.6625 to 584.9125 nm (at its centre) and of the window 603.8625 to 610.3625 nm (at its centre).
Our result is 0.24 mag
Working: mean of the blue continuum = 10.5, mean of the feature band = 8.79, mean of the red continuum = 11.3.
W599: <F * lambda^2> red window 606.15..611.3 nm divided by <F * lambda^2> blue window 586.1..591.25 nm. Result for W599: 1.9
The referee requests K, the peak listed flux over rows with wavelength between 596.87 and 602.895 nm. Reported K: 11.25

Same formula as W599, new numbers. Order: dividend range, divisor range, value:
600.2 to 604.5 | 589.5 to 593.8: 1.55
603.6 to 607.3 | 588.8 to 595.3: 1.68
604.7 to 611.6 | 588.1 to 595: 1.78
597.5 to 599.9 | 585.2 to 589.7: 1.34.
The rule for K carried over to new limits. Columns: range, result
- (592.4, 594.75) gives 9.554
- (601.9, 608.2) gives 13.36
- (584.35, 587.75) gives 11.46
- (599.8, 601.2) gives 11.11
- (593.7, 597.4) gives 10.2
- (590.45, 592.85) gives 8.675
